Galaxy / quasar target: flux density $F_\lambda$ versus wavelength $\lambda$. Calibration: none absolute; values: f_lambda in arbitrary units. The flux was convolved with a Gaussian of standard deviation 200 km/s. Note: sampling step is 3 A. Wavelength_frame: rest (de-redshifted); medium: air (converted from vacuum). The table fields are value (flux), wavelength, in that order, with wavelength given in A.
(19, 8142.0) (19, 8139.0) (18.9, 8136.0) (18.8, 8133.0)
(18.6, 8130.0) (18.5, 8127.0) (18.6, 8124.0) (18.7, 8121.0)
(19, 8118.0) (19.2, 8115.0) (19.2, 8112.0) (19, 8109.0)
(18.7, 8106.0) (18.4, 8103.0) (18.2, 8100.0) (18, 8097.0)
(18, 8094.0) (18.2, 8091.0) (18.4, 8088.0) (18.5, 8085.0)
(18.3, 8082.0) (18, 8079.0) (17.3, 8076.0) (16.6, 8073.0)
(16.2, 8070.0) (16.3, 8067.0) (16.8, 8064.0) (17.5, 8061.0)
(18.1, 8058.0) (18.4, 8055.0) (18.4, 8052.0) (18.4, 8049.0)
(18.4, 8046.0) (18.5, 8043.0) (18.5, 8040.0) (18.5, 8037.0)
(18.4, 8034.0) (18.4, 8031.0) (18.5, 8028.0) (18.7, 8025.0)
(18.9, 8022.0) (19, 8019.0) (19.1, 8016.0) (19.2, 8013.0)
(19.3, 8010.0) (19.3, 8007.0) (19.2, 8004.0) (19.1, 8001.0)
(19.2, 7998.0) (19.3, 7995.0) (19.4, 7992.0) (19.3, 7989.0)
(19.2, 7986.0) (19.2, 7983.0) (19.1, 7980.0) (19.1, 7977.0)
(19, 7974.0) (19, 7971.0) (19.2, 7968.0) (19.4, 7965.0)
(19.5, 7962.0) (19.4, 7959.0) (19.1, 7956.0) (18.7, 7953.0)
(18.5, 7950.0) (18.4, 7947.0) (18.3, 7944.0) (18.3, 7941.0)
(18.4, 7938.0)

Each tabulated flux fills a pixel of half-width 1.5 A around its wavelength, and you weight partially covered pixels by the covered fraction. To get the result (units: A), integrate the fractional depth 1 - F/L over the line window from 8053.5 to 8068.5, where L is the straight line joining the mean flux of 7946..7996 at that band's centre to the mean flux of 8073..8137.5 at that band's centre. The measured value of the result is 1.0 A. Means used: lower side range 19.1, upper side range 18.5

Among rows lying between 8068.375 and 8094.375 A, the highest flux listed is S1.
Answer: 18.5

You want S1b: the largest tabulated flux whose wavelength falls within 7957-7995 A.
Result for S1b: 19.5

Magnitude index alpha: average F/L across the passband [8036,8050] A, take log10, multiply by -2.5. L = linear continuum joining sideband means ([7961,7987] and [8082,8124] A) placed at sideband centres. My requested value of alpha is 0.02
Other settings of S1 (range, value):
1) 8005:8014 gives 19.3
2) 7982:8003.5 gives 19.4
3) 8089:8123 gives 19.2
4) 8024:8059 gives 18.7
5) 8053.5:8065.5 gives 18.4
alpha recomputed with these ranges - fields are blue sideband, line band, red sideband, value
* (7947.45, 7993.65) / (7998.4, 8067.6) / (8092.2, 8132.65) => 0.023 mag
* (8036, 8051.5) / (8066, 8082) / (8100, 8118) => 0.098 mag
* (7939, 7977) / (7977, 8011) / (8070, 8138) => -0.026 mag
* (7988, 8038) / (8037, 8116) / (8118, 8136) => 0.045 mag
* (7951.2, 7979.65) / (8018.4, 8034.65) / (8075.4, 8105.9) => 0.002 mag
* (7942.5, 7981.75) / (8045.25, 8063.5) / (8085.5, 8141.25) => 0.039 mag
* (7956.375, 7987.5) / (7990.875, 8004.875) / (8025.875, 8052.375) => -0.018 mag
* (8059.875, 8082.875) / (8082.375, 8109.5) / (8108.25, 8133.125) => -0.024 mag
